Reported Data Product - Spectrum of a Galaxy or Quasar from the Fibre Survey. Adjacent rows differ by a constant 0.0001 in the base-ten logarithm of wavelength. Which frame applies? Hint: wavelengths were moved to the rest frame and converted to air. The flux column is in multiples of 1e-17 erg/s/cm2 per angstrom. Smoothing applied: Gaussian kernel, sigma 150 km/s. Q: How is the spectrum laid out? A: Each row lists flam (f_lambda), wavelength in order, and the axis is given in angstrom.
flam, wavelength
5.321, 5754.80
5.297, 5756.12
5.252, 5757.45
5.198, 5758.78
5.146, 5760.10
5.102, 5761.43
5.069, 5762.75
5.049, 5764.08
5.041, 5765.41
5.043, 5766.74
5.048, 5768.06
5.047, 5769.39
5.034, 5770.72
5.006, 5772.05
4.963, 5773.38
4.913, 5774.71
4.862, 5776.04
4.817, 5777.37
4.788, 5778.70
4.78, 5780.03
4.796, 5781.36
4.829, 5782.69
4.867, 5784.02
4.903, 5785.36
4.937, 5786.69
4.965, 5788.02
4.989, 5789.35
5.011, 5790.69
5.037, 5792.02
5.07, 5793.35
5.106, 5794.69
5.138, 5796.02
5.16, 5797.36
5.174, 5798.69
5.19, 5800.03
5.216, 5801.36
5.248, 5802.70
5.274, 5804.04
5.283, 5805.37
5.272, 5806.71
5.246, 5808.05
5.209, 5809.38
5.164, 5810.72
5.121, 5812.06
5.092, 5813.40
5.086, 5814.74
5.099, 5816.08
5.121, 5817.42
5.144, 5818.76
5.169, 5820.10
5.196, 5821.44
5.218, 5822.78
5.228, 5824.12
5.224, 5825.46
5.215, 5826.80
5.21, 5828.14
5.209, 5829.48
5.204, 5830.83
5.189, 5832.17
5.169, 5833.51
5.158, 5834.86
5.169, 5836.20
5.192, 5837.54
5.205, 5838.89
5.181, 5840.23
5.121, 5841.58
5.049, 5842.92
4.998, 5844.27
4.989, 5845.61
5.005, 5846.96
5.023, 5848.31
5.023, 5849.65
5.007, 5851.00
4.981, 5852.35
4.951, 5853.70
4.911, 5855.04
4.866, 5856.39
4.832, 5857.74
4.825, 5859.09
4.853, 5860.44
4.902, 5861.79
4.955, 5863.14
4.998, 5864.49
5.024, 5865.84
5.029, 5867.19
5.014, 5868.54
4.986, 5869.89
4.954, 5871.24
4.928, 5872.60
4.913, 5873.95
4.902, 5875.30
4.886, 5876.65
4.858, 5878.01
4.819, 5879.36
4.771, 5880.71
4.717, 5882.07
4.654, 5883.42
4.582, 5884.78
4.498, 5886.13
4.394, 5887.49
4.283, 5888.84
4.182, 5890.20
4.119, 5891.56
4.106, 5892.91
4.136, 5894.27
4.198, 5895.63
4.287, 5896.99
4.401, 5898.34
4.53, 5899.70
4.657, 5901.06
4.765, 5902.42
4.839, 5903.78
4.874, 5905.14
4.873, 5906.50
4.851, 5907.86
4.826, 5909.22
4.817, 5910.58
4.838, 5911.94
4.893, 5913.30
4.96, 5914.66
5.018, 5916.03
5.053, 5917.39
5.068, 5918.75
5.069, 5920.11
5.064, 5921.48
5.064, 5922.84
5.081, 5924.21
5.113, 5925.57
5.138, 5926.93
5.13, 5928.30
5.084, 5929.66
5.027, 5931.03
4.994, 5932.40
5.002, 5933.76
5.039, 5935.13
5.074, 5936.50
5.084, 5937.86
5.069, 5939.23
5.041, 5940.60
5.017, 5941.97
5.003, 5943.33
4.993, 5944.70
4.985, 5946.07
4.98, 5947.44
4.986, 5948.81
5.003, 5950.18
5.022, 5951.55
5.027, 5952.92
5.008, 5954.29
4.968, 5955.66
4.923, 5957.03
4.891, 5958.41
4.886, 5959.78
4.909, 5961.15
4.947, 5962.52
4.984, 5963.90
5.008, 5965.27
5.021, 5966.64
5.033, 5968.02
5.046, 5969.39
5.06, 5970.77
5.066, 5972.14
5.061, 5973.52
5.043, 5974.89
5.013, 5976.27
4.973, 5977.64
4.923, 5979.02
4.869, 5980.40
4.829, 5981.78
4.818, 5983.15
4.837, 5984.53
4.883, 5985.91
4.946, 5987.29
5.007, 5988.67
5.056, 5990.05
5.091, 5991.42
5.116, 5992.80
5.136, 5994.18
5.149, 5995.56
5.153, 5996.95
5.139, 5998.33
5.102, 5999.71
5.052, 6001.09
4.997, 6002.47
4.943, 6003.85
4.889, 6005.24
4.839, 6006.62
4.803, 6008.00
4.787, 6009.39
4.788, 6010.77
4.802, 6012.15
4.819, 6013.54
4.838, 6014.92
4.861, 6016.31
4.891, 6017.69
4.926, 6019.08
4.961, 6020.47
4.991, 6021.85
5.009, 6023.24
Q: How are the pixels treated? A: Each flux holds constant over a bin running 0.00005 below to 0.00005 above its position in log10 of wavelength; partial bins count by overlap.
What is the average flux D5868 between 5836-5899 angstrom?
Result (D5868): 4.8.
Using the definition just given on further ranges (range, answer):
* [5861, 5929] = 4.78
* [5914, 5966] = 5.02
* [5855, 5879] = 4.92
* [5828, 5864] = 5.04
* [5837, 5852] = 5.07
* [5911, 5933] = 5.03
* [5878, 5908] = 4.53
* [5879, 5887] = 4.66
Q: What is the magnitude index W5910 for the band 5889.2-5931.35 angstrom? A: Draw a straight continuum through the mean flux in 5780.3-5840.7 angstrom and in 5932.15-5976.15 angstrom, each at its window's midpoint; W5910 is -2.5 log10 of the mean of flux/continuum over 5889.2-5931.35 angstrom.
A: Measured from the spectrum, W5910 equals 0.060 mag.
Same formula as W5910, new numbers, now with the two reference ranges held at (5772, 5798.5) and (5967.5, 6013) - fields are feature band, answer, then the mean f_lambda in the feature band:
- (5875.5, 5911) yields 0.09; 4.58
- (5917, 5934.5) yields -0.02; 5.07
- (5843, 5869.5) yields 0.00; 4.96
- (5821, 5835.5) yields -0.05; 5.2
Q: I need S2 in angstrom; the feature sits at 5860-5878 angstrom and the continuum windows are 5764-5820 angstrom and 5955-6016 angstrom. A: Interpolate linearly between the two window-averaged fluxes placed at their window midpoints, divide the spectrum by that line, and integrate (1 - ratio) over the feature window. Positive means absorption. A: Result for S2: 0.25 angstrom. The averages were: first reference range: 5.05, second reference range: 4.96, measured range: 4.95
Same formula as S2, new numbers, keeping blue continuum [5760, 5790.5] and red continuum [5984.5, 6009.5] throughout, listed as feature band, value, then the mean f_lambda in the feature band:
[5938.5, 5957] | 0.0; 5.01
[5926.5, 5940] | -0.2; 5.06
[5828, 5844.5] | -0.6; 5.16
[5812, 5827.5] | -0.6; 5.16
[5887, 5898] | 1.7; 4.22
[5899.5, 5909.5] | 0.4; 4.79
